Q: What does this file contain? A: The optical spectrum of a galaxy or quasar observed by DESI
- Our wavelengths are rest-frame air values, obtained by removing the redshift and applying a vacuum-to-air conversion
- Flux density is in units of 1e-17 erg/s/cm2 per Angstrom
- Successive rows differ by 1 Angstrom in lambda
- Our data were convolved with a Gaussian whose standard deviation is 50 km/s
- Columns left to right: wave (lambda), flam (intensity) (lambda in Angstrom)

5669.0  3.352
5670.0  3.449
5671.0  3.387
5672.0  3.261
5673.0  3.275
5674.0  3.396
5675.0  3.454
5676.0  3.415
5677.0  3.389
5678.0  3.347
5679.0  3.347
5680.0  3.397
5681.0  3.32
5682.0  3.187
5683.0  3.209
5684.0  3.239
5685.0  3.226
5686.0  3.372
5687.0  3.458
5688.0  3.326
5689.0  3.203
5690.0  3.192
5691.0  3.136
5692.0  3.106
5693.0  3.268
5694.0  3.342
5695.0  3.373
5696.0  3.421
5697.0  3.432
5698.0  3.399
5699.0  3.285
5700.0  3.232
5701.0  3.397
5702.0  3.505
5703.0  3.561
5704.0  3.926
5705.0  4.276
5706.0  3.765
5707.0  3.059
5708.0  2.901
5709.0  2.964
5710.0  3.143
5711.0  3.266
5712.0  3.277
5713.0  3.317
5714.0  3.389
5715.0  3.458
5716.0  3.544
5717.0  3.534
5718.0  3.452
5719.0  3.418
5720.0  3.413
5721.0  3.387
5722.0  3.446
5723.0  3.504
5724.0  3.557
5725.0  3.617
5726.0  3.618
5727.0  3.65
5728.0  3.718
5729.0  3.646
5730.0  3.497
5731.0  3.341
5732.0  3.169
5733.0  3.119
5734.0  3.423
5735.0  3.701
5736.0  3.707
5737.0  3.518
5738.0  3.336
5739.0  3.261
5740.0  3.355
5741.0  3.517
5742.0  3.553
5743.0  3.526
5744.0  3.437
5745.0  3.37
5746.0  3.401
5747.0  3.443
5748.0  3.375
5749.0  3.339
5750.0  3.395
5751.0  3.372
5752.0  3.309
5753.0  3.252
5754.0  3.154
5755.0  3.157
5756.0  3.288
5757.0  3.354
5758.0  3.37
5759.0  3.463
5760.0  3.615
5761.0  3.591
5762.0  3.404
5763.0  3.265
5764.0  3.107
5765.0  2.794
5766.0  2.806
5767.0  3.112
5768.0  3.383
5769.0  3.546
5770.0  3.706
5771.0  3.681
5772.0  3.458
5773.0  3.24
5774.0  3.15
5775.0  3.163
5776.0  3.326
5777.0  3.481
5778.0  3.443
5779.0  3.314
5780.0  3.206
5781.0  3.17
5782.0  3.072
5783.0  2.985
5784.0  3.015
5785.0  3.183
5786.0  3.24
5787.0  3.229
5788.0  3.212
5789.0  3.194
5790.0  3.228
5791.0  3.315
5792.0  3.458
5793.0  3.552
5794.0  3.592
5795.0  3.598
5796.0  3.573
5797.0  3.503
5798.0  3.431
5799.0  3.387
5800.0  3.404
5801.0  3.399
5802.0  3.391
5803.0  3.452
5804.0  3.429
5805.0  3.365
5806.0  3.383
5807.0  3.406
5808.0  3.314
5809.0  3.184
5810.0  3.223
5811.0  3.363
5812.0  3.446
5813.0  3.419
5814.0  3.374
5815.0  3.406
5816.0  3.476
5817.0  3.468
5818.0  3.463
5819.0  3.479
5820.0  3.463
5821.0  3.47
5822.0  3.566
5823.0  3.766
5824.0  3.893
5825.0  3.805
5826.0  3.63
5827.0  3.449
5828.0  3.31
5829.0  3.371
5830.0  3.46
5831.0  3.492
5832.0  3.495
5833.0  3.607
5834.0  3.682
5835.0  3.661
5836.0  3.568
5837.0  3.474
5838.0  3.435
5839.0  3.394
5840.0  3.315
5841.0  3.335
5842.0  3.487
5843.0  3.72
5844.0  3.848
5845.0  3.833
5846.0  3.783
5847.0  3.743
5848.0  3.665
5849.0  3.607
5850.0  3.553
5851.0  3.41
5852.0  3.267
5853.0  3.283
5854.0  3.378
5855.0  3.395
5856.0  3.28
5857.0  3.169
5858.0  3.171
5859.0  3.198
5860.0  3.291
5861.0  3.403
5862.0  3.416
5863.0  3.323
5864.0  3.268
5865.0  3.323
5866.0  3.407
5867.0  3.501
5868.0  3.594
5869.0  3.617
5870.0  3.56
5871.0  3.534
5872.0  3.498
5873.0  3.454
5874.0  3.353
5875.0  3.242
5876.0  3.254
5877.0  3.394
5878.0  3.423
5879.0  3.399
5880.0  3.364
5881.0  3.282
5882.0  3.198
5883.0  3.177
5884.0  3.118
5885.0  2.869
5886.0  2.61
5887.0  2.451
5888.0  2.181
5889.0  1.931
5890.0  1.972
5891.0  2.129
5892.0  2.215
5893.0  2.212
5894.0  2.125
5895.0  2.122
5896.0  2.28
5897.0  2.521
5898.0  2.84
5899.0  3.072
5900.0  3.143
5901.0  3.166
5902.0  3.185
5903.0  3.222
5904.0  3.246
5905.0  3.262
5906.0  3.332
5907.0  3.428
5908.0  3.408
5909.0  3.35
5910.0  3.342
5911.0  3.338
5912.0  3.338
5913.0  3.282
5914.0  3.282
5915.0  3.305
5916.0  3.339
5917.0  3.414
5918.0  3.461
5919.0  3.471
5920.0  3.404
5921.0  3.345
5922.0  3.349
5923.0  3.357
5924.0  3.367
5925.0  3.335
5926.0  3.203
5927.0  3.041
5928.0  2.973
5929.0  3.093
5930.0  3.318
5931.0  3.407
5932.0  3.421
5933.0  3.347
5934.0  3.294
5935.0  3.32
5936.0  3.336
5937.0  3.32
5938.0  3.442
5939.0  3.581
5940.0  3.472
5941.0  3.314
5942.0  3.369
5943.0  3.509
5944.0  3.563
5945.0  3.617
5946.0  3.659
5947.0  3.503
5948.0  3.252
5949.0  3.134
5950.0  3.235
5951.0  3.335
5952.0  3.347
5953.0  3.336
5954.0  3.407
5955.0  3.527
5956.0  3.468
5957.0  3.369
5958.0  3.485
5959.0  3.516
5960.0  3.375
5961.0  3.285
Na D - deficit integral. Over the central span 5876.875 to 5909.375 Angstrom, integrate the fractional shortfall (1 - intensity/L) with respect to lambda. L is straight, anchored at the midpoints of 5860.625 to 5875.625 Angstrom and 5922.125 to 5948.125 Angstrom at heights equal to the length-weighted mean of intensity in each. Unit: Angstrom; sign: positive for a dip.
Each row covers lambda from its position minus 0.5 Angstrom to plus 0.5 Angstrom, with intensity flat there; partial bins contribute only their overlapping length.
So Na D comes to 5.2 Angstrom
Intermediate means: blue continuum 3.43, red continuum 3.36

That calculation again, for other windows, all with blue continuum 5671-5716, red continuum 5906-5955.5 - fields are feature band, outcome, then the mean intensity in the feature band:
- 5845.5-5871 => -0.5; 3.43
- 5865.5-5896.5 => 3.7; 2.95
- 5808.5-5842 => -1.3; 3.48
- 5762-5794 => 0.8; 3.27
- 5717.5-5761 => -1.1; 3.43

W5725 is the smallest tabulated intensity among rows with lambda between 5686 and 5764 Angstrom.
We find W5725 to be 2.901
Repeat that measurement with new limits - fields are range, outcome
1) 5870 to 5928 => 1.931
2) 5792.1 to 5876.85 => 3.169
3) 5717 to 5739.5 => 3.119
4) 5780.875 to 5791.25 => 2.985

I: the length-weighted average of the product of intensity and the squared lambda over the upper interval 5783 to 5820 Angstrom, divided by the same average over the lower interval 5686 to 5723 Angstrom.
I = 1.03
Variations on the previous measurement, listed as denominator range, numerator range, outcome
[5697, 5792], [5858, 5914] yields 0.96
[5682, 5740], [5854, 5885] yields 1.04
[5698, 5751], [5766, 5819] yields 1.00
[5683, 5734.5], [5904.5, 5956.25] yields 1.07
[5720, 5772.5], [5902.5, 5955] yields 1.05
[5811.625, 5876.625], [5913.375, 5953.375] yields 0.99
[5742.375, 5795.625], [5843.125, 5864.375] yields 1.07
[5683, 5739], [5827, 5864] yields 1.07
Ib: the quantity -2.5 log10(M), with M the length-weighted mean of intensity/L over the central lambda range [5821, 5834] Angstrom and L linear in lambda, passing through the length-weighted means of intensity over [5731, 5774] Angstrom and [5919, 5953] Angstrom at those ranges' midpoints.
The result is -0.067 mag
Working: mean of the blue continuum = 3.36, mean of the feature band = 3.57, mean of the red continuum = 3.35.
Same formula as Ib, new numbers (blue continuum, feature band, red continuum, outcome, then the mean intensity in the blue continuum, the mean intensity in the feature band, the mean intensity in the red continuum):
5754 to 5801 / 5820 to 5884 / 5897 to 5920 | -0.05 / 3.32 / 3.46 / 3.27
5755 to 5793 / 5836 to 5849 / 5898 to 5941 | -0.09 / 3.29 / 3.59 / 3.31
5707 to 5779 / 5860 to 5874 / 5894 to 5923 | -0.07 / 3.38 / 3.44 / 3.17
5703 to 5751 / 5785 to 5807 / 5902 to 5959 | 0.01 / 3.45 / 3.39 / 3.36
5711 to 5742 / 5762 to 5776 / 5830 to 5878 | 0.06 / 3.46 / 3.27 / 3.46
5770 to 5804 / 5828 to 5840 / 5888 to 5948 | -0.07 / 3.34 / 3.5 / 3.15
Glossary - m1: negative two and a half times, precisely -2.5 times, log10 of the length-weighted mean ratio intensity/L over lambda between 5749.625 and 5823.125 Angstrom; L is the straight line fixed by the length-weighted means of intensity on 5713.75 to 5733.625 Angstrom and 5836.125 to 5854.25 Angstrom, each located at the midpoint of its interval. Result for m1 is 0.05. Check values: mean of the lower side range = 3.47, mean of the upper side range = 3.53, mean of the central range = 3.35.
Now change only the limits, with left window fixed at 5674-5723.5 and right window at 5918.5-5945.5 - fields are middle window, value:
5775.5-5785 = 0.05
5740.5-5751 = -0.02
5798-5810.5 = 0.00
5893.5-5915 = 0.10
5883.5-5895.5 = 0.40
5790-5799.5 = -0.04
